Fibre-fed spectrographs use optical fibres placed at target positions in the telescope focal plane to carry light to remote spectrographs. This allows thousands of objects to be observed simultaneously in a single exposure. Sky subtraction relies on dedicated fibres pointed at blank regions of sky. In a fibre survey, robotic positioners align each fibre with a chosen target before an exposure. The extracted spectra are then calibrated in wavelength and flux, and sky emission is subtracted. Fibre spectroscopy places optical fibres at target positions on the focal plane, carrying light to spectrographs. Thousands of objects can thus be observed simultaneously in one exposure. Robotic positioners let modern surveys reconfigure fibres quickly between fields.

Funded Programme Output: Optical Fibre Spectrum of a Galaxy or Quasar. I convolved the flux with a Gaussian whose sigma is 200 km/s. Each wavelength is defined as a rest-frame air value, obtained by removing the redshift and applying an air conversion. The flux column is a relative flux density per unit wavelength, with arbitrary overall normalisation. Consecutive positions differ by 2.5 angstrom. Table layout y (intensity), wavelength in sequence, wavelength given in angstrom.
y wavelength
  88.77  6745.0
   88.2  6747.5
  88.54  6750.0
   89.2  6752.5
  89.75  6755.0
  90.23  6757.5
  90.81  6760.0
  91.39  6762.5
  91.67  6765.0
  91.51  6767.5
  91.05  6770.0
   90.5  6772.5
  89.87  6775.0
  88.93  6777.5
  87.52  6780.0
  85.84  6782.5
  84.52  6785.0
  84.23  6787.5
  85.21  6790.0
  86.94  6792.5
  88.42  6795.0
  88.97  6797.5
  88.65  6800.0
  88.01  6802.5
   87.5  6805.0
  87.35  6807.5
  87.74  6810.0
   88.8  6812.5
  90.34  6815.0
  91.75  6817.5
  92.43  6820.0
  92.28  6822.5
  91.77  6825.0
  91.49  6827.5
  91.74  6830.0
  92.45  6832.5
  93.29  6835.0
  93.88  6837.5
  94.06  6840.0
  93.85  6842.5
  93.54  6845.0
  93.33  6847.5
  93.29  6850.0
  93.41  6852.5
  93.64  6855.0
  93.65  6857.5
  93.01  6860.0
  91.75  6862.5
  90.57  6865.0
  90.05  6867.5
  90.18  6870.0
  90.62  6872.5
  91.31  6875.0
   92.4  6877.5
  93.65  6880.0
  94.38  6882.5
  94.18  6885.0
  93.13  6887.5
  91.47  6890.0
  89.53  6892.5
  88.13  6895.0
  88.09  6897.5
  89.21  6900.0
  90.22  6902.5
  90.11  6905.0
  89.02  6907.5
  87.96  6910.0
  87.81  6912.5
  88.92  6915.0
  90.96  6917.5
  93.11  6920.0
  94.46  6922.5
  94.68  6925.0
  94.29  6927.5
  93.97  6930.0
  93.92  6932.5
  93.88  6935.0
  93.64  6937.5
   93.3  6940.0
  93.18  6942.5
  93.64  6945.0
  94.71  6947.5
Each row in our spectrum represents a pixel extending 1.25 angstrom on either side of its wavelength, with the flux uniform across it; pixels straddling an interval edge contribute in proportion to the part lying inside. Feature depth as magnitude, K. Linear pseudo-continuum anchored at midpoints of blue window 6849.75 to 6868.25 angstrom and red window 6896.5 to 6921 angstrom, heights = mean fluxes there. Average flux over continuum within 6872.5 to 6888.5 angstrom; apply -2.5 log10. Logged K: -0.02 mag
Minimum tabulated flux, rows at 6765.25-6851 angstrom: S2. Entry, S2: 84.23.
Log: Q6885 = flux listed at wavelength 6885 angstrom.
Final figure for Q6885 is 94.18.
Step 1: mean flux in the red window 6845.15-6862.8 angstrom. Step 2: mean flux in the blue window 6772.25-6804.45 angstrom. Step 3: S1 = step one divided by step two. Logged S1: 1.1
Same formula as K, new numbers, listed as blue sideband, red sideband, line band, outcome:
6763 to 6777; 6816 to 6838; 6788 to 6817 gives 0.04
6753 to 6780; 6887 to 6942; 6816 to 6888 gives -0.02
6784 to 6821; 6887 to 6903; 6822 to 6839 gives -0.05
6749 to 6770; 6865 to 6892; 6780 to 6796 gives 0.06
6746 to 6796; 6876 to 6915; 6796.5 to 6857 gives -0.02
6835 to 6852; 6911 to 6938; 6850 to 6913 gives 0.02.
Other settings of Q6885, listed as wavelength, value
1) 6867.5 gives 90.05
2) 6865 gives 90.57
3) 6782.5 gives 85.84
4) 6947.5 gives 94.71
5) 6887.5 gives 93.13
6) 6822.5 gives 92.28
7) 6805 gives 87.5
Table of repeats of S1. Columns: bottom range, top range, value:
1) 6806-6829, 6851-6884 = 1.02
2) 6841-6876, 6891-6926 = 0.98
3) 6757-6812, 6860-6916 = 1.02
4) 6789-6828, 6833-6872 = 1.04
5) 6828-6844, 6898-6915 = 0.96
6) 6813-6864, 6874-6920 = 0.98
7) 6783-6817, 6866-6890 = 1.05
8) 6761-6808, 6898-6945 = 1.04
